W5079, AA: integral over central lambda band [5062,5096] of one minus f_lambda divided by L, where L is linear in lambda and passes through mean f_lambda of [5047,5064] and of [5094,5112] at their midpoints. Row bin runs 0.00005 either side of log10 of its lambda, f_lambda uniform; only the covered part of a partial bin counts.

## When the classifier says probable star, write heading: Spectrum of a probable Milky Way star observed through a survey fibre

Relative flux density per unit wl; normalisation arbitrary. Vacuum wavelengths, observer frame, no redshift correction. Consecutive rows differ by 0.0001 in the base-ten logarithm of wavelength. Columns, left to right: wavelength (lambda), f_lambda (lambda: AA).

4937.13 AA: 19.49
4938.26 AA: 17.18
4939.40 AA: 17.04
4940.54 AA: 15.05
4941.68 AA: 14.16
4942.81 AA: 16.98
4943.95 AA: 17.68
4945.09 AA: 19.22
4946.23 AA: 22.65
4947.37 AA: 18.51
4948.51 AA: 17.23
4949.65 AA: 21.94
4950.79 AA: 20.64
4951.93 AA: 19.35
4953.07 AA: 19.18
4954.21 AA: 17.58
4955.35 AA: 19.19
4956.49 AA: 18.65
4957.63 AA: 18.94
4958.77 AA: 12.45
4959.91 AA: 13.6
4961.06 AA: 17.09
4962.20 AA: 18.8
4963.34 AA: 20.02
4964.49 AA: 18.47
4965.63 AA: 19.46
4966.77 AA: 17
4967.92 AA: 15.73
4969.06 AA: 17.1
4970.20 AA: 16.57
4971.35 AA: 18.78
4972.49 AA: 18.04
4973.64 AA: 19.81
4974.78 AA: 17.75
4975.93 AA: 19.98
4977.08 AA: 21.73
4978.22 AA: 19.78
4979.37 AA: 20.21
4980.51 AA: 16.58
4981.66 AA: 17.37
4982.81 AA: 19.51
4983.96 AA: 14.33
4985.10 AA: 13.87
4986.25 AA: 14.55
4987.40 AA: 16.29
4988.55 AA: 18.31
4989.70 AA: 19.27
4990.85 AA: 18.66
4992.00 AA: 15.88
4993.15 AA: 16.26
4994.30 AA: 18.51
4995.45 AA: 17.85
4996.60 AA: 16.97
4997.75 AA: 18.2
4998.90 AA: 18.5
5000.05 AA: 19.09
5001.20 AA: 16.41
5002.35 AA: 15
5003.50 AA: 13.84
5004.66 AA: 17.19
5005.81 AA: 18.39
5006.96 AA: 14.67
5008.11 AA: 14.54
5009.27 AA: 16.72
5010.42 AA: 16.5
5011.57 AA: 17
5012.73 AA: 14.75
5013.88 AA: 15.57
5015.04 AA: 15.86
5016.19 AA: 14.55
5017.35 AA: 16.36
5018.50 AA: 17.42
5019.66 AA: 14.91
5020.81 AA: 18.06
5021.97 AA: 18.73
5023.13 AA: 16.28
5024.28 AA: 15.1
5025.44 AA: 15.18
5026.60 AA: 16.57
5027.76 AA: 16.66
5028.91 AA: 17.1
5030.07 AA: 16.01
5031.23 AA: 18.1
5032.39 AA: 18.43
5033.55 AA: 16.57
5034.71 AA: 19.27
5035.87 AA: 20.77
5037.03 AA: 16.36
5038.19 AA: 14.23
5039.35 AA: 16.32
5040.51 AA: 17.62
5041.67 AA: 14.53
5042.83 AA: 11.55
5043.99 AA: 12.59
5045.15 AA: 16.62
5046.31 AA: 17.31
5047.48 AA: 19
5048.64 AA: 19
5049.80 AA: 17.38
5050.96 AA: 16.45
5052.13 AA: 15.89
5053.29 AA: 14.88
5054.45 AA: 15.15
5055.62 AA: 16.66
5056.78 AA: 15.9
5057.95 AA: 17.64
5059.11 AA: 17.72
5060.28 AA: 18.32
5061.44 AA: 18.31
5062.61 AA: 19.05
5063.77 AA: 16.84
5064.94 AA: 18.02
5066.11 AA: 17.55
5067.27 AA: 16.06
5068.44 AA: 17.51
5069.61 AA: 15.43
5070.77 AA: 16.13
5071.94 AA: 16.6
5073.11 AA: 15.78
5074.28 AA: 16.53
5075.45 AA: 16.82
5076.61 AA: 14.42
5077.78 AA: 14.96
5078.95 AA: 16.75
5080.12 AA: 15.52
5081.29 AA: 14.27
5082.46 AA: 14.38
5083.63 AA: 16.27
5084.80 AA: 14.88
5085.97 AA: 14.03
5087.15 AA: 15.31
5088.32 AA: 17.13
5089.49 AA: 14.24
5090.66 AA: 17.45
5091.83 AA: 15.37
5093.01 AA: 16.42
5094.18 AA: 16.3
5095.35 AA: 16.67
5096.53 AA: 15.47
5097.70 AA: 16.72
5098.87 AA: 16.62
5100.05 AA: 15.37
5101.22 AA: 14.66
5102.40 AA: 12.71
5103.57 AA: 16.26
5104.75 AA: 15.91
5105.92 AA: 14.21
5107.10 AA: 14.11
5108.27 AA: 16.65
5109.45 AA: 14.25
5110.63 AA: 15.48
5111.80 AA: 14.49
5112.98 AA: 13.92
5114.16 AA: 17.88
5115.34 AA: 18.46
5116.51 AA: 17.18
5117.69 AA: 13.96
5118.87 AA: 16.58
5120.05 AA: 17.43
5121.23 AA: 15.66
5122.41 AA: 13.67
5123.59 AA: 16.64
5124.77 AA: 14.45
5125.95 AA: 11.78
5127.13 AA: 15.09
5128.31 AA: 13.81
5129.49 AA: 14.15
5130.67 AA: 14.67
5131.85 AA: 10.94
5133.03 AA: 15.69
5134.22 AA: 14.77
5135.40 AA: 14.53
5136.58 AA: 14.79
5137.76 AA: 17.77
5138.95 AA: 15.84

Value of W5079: 0.4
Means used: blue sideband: 17.2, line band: 16.1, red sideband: 15.4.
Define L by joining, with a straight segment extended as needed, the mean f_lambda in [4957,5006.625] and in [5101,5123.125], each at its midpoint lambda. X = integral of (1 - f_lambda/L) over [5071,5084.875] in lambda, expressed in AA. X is 0.3 AA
